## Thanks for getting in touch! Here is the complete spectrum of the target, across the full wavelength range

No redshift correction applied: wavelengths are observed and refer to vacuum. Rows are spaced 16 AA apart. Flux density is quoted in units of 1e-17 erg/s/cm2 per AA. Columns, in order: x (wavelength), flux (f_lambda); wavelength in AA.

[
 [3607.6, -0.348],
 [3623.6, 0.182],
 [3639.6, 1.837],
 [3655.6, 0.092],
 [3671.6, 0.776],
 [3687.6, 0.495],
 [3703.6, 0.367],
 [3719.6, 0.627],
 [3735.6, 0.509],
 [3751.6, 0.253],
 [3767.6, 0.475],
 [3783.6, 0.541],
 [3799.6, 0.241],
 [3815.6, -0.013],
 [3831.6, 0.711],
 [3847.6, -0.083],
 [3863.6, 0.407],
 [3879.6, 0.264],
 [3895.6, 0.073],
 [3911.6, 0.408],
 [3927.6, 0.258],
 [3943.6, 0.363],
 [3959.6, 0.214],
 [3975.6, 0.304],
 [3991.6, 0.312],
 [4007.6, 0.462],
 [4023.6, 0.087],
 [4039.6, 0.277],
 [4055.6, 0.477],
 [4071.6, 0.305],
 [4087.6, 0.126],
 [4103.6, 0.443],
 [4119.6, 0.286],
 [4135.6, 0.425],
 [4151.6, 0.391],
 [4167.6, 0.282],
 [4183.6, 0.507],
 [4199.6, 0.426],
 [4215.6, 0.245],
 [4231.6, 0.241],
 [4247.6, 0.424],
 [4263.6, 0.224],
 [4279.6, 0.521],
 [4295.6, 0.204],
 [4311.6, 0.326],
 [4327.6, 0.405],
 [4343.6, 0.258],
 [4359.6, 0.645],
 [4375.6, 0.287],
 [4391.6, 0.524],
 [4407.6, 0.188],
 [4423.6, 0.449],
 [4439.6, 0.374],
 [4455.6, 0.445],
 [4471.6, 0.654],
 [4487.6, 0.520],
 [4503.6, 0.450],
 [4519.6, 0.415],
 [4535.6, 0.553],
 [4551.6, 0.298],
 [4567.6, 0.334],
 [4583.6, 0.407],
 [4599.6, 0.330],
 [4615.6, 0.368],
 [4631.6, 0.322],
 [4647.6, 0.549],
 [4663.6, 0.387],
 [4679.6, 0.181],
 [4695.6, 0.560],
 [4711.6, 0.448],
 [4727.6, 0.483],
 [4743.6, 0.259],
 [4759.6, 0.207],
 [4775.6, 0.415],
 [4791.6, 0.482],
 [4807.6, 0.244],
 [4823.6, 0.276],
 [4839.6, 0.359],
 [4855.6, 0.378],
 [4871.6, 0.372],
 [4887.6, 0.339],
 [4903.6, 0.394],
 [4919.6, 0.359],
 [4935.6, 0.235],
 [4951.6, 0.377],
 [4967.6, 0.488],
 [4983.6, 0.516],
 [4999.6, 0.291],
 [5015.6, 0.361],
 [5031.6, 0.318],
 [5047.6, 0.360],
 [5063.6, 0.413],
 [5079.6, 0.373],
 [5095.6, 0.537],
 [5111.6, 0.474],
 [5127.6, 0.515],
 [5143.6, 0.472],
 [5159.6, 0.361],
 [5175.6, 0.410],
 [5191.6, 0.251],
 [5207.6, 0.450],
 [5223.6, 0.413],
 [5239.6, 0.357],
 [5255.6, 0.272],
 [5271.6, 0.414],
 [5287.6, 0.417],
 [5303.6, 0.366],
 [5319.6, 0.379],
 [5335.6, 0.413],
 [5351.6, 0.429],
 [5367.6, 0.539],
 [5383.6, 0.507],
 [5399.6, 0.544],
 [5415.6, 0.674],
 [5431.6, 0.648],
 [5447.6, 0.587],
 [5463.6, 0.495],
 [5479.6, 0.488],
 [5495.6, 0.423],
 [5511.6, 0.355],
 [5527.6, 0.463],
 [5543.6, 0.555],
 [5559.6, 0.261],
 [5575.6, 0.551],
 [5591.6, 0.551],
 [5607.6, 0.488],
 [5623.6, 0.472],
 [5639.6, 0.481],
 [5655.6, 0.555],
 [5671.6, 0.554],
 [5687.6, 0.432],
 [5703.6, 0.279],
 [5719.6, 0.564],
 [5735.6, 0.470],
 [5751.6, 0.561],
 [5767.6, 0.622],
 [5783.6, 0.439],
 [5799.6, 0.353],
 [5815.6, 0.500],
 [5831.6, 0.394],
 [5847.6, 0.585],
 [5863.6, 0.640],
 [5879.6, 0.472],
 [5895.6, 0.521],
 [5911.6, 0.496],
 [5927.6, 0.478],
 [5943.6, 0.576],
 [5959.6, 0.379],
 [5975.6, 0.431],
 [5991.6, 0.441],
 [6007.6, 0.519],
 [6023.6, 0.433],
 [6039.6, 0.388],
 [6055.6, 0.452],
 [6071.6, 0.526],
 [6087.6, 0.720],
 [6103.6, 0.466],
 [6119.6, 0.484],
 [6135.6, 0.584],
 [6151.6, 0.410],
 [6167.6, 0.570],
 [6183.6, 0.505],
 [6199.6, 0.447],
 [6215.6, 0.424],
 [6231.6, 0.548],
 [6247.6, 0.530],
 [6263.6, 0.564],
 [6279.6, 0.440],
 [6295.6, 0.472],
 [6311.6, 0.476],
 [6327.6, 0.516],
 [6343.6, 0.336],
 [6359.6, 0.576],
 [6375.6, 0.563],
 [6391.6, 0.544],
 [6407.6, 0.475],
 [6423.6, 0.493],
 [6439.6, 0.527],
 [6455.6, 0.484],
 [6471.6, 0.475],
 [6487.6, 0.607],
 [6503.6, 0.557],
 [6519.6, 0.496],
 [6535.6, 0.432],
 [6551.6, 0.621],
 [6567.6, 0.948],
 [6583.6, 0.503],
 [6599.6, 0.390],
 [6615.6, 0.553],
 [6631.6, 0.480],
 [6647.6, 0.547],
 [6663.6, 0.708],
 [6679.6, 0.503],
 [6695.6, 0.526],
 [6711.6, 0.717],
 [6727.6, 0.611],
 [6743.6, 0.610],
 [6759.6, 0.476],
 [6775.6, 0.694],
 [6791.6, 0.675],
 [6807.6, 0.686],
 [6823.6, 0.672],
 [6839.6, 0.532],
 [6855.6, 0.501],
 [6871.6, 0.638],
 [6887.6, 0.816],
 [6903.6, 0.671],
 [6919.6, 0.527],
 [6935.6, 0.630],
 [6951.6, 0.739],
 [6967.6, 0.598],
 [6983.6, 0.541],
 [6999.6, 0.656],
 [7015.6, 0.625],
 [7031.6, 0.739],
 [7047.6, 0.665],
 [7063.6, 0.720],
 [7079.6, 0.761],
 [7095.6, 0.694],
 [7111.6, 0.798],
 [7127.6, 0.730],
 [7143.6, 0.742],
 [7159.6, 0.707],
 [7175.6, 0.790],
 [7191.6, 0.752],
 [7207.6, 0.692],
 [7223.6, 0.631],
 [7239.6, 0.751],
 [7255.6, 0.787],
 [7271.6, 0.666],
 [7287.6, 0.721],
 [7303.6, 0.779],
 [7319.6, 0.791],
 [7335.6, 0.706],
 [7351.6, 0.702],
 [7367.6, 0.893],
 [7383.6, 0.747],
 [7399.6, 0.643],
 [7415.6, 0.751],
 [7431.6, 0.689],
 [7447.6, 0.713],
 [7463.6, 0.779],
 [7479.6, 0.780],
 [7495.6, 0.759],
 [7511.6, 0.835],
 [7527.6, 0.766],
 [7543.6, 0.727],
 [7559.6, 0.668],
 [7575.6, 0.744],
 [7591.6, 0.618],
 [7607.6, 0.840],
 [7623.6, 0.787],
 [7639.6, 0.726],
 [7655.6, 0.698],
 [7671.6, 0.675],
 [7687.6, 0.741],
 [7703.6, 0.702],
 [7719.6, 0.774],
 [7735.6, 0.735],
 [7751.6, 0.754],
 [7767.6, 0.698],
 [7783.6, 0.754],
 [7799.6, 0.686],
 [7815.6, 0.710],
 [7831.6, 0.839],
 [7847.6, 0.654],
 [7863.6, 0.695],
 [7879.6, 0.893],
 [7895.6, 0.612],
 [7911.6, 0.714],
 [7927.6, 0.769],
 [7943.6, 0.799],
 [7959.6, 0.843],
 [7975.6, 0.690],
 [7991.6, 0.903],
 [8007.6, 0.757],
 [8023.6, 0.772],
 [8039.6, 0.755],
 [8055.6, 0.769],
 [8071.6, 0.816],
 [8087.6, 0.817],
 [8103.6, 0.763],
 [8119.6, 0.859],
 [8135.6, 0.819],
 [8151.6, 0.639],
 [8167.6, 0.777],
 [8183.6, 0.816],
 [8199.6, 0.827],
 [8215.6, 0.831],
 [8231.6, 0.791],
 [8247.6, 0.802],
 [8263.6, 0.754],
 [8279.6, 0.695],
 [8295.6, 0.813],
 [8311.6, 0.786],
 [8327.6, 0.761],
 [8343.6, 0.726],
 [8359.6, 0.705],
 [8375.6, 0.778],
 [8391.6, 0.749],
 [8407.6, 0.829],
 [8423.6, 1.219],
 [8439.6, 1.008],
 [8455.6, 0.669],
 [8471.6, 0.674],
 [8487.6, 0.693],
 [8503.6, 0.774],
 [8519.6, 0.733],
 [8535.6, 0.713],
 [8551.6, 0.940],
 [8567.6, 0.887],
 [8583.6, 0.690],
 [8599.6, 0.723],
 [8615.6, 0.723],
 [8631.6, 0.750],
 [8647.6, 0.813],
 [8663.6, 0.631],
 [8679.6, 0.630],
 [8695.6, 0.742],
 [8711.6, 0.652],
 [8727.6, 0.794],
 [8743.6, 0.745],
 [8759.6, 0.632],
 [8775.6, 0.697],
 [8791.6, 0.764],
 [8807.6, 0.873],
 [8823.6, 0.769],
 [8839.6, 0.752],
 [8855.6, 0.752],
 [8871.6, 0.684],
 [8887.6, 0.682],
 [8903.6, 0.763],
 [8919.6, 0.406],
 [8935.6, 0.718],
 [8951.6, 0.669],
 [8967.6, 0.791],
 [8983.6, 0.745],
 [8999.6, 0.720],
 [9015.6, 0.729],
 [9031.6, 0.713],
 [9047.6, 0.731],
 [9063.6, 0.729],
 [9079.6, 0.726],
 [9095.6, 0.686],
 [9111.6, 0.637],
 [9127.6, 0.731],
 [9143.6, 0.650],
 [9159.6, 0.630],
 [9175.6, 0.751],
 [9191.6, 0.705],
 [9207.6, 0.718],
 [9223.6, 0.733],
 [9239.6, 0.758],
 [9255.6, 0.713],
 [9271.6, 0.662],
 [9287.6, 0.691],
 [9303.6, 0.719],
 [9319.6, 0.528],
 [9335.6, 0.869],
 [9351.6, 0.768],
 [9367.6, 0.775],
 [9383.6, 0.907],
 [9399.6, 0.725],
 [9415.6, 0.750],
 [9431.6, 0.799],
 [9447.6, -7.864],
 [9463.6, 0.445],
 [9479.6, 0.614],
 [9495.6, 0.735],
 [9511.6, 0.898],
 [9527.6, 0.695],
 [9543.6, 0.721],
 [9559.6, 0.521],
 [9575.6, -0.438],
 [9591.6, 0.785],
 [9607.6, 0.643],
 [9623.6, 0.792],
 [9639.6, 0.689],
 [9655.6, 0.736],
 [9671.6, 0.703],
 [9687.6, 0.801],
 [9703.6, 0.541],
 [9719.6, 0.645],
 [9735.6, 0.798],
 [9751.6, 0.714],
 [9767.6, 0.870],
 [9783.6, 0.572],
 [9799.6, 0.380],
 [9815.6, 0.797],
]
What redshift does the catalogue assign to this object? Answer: 0.760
